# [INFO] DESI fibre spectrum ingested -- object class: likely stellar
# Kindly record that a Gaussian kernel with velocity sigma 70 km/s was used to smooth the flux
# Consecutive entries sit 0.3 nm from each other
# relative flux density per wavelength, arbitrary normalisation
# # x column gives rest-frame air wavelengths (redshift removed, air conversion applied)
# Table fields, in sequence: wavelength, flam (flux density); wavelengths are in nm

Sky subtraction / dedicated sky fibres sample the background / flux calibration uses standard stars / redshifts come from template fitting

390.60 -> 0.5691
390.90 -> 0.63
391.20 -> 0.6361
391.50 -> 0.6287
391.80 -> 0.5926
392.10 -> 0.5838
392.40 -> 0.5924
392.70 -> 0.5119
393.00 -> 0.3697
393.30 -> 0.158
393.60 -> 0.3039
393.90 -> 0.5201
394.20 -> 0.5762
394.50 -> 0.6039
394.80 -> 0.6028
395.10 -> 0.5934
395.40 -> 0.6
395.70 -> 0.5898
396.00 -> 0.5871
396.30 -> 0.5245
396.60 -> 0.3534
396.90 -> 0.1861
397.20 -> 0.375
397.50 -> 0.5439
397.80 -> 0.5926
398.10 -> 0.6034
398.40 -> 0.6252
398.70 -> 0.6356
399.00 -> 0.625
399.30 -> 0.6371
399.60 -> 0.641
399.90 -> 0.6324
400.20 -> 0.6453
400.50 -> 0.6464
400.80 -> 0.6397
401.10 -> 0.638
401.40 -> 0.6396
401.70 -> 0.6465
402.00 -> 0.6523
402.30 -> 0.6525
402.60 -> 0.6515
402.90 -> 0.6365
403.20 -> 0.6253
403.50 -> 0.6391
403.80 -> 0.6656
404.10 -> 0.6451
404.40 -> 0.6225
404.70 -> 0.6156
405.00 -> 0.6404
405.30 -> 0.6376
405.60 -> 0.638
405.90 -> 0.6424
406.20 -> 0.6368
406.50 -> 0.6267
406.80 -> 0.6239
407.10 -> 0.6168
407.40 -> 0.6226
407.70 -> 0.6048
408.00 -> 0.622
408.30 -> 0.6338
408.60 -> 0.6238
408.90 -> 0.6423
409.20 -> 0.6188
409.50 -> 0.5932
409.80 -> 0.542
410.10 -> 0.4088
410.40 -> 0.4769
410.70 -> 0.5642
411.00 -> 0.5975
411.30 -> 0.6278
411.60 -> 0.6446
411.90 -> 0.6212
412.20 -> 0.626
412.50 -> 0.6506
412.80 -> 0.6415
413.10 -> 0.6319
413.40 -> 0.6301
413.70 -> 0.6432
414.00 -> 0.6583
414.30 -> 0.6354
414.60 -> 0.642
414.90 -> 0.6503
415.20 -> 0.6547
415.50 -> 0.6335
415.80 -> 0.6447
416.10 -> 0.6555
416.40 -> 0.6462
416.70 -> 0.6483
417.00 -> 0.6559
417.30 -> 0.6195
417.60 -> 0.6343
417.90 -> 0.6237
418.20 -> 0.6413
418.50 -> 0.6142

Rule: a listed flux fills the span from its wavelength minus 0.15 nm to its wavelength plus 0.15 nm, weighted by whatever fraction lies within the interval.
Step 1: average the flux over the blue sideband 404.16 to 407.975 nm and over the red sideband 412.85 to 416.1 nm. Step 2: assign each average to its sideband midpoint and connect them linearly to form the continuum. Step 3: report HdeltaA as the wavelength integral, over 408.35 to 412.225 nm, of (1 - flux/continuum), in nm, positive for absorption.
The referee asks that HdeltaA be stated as 0.32 nm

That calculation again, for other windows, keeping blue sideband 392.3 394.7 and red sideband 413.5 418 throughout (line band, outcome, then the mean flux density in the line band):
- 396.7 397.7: 0.22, 0.379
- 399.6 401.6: -0.49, 0.64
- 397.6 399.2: -0.38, 0.615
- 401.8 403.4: -0.34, 0.644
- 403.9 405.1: -0.18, 0.632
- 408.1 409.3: -0.10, 0.63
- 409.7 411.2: 0.19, 0.521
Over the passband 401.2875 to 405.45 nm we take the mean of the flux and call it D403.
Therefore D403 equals 0.641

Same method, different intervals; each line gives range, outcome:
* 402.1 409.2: 0.633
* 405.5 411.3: 0.597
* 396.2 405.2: 0.597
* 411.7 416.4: 0.641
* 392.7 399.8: 0.516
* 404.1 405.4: 0.631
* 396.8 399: 0.524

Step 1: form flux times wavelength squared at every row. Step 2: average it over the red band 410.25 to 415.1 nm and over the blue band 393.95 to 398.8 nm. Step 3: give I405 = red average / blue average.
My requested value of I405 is 1.3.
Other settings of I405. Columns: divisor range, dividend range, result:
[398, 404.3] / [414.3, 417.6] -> 1.08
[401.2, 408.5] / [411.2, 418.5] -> 1.06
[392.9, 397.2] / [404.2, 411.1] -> 1.37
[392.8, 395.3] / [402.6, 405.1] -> 1.42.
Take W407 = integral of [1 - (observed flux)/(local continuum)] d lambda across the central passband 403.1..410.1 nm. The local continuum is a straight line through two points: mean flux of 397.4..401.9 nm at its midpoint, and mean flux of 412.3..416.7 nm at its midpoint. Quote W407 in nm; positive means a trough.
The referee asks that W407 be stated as 0.16 nm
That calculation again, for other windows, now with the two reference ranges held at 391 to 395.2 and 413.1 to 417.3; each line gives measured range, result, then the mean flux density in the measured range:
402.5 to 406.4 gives -0.36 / 0.638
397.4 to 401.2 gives -0.47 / 0.624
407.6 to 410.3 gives 0.10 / 0.585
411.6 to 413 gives -0.02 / 0.636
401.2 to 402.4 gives -0.16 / 0.647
